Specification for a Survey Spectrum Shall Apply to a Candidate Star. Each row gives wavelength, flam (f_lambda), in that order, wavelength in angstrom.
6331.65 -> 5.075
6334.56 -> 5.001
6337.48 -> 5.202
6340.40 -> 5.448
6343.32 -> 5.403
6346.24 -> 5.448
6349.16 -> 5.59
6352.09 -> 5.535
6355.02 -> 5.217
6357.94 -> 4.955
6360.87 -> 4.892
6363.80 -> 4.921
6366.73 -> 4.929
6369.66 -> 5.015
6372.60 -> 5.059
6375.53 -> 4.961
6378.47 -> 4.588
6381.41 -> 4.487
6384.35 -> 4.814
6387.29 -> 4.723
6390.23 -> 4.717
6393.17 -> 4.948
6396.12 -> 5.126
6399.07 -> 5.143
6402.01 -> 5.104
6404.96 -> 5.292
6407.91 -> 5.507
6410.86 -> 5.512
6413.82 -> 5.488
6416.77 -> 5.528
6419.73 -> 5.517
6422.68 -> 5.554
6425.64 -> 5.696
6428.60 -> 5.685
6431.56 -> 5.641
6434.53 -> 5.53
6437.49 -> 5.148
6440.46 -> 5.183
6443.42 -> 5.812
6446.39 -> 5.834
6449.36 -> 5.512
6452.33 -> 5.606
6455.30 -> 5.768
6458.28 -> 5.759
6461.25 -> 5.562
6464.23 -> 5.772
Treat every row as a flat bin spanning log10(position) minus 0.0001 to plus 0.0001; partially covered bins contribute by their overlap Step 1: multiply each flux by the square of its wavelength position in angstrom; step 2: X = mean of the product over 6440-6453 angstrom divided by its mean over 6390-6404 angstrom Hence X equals 1.13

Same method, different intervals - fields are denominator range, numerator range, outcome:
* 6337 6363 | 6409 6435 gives 1.08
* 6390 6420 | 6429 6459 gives 1.07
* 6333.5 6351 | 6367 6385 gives 0.91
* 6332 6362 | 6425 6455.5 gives 1.09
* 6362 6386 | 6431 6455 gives 1.17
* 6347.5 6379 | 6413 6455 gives 1.12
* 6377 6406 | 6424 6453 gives 1.15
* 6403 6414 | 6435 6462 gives 1.04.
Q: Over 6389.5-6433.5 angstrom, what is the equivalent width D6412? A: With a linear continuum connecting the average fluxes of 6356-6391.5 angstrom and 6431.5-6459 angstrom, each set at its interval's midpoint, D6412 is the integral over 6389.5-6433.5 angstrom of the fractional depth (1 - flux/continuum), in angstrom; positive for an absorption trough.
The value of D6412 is -1.2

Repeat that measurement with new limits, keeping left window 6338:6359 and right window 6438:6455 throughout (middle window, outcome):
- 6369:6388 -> 2.2 angstrom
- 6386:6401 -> 1.4 angstrom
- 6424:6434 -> -0.2 angstrom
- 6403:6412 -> 0.1 angstrom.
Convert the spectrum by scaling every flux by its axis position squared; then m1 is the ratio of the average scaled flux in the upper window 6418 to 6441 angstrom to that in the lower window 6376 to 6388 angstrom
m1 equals 1.20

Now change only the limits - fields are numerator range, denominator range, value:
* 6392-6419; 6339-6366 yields 1.03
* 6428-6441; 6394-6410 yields 1.05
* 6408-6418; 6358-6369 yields 1.14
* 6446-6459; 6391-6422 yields 1.08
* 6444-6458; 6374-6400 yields 1.20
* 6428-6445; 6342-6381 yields 1.10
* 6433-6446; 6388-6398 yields 1.12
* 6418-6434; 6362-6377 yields 1.15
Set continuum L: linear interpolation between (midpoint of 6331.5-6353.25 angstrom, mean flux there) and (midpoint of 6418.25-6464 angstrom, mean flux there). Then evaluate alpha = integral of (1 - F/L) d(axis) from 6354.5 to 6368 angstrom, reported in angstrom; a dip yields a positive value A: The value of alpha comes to 1.08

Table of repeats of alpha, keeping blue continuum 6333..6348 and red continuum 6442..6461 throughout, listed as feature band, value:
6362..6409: 4.43 angstrom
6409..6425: 0.15 angstrom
